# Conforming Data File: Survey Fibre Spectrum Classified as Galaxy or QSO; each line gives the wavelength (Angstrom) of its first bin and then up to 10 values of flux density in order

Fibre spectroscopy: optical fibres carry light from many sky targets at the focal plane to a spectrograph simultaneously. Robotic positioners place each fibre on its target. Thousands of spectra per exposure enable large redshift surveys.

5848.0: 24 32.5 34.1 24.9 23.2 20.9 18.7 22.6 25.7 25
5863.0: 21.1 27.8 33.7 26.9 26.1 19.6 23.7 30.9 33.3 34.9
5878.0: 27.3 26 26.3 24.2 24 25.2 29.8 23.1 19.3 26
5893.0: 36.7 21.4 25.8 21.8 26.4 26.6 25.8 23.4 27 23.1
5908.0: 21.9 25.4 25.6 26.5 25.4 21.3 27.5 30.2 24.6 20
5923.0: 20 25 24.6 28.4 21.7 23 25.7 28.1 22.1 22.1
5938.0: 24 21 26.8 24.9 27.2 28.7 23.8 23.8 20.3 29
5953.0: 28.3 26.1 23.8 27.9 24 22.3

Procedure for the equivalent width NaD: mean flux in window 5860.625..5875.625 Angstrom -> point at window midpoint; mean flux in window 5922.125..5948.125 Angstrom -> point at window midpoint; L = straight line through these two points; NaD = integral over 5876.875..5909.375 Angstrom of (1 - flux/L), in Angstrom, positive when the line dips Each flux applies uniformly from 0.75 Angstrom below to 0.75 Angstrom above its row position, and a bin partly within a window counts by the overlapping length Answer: 0.6 Angstrom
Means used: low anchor 26.7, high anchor 24.5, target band 25.4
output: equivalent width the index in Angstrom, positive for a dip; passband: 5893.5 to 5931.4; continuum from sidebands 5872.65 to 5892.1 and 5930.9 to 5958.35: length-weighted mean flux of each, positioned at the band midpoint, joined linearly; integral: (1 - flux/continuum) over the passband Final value 2.2 Angstrom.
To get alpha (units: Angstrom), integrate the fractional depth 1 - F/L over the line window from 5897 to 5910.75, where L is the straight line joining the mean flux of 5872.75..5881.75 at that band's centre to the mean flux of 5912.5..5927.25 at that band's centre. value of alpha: 0.9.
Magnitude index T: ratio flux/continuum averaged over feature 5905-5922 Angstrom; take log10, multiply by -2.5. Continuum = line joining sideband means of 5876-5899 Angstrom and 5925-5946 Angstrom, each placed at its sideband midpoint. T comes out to 0.02 mag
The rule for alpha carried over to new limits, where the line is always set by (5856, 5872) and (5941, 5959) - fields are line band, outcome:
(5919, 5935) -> 0.85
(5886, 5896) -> -0.41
